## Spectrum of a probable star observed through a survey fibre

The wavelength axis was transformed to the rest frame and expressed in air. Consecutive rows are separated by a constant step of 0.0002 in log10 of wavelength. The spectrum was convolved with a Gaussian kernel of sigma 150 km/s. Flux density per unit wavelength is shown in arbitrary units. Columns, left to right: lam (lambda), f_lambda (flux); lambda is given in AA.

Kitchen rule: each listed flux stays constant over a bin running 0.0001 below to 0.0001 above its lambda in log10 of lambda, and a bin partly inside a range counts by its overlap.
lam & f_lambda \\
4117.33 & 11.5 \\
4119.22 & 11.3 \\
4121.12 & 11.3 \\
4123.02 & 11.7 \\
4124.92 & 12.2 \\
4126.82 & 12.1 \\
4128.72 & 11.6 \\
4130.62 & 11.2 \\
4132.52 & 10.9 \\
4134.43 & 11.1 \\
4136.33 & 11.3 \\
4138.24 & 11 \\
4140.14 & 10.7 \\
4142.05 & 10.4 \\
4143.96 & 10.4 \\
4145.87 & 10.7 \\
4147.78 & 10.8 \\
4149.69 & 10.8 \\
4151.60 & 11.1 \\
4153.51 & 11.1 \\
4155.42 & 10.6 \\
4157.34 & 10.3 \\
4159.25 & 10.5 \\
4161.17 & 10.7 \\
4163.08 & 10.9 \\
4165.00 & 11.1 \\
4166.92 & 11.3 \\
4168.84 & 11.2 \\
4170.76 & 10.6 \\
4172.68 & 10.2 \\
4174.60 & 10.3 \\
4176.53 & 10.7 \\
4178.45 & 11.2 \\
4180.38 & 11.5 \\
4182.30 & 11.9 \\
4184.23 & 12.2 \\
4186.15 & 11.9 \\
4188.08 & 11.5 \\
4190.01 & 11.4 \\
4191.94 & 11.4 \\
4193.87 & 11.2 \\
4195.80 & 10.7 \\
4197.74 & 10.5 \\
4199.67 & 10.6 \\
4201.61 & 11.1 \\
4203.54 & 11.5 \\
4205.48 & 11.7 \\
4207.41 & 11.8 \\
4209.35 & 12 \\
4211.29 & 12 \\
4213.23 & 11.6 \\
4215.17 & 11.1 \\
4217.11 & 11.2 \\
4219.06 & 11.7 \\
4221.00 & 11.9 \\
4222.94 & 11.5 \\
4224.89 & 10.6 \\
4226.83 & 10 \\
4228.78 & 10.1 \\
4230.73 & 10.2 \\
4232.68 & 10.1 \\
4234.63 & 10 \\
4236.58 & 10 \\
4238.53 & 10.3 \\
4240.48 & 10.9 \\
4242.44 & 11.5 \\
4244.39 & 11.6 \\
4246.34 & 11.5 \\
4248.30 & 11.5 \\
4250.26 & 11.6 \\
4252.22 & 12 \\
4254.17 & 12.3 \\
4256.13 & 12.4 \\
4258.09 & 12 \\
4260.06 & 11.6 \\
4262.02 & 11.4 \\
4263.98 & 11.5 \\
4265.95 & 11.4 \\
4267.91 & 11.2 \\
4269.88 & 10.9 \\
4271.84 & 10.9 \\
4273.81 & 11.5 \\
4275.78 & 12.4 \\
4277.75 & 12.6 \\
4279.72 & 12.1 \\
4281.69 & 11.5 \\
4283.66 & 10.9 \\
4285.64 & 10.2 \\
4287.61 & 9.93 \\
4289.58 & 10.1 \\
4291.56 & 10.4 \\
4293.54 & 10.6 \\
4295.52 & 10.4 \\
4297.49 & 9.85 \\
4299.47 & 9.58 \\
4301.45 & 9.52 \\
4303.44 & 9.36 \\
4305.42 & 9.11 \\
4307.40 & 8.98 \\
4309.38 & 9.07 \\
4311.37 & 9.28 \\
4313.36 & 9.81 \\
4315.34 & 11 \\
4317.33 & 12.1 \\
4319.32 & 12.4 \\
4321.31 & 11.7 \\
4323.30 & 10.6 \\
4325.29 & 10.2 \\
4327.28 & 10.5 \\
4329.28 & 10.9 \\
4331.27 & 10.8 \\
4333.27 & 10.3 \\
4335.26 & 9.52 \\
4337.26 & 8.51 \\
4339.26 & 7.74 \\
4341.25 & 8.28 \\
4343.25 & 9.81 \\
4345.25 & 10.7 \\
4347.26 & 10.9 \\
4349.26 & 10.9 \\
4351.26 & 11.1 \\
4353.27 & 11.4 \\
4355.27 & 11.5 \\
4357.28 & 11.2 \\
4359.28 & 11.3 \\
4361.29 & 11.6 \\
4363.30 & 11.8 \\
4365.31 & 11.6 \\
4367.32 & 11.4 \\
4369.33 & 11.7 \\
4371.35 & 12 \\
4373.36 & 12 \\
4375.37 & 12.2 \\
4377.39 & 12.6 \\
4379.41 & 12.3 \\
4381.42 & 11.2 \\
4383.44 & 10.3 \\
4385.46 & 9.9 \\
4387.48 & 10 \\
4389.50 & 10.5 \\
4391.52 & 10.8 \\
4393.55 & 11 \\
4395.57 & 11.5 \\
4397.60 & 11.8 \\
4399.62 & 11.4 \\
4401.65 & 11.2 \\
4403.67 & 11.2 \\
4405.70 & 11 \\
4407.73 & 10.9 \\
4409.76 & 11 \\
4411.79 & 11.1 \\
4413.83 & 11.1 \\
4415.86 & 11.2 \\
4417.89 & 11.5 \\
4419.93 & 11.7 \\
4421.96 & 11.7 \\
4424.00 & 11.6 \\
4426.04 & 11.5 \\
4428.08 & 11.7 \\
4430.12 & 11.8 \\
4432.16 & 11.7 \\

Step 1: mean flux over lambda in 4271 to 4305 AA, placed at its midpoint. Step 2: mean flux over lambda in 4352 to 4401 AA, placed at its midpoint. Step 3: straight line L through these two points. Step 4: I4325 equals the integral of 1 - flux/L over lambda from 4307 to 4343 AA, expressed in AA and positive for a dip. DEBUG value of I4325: 2.8 AA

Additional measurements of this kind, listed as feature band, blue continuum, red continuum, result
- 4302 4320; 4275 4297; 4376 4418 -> 1.5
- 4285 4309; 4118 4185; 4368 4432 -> 3.0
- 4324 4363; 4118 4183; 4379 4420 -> 2.2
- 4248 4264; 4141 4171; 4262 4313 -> -1.9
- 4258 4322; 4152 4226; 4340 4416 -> 2.4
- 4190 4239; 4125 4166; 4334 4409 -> -0.3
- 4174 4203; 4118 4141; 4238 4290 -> 0.4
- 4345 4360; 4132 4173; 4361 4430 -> 0.2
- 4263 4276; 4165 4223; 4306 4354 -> -0.8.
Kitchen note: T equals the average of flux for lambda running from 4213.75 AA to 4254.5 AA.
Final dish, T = 11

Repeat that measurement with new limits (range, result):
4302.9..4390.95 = 10.7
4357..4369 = 11.5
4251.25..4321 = 10.9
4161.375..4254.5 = 11.1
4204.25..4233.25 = 11.2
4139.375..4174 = 10.7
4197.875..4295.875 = 11.2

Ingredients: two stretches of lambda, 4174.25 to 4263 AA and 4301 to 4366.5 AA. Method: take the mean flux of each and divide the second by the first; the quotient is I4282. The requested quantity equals 0.93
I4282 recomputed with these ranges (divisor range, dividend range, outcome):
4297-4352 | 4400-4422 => 1.11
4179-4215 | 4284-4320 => 0.88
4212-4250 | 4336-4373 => 0.98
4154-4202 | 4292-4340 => 0.92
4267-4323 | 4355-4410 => 1.07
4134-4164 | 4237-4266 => 1.07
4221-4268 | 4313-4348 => 0.93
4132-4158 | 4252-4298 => 1.04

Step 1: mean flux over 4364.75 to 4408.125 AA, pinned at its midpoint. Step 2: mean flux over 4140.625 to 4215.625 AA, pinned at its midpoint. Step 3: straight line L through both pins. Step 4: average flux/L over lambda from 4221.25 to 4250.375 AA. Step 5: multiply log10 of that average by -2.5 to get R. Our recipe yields 0.038 mag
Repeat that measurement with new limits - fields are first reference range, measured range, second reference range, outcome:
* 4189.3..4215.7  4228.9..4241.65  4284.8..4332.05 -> 0.08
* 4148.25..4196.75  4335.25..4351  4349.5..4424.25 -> 0.17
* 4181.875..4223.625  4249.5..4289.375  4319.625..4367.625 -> -0.04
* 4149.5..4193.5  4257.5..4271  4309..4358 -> -0.07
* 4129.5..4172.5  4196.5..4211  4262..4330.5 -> -0.05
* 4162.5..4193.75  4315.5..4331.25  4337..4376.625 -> -0.02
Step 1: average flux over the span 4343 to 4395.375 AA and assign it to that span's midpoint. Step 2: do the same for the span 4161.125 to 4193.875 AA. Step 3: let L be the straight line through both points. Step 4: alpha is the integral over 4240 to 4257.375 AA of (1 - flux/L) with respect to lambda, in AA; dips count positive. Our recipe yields -0.8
